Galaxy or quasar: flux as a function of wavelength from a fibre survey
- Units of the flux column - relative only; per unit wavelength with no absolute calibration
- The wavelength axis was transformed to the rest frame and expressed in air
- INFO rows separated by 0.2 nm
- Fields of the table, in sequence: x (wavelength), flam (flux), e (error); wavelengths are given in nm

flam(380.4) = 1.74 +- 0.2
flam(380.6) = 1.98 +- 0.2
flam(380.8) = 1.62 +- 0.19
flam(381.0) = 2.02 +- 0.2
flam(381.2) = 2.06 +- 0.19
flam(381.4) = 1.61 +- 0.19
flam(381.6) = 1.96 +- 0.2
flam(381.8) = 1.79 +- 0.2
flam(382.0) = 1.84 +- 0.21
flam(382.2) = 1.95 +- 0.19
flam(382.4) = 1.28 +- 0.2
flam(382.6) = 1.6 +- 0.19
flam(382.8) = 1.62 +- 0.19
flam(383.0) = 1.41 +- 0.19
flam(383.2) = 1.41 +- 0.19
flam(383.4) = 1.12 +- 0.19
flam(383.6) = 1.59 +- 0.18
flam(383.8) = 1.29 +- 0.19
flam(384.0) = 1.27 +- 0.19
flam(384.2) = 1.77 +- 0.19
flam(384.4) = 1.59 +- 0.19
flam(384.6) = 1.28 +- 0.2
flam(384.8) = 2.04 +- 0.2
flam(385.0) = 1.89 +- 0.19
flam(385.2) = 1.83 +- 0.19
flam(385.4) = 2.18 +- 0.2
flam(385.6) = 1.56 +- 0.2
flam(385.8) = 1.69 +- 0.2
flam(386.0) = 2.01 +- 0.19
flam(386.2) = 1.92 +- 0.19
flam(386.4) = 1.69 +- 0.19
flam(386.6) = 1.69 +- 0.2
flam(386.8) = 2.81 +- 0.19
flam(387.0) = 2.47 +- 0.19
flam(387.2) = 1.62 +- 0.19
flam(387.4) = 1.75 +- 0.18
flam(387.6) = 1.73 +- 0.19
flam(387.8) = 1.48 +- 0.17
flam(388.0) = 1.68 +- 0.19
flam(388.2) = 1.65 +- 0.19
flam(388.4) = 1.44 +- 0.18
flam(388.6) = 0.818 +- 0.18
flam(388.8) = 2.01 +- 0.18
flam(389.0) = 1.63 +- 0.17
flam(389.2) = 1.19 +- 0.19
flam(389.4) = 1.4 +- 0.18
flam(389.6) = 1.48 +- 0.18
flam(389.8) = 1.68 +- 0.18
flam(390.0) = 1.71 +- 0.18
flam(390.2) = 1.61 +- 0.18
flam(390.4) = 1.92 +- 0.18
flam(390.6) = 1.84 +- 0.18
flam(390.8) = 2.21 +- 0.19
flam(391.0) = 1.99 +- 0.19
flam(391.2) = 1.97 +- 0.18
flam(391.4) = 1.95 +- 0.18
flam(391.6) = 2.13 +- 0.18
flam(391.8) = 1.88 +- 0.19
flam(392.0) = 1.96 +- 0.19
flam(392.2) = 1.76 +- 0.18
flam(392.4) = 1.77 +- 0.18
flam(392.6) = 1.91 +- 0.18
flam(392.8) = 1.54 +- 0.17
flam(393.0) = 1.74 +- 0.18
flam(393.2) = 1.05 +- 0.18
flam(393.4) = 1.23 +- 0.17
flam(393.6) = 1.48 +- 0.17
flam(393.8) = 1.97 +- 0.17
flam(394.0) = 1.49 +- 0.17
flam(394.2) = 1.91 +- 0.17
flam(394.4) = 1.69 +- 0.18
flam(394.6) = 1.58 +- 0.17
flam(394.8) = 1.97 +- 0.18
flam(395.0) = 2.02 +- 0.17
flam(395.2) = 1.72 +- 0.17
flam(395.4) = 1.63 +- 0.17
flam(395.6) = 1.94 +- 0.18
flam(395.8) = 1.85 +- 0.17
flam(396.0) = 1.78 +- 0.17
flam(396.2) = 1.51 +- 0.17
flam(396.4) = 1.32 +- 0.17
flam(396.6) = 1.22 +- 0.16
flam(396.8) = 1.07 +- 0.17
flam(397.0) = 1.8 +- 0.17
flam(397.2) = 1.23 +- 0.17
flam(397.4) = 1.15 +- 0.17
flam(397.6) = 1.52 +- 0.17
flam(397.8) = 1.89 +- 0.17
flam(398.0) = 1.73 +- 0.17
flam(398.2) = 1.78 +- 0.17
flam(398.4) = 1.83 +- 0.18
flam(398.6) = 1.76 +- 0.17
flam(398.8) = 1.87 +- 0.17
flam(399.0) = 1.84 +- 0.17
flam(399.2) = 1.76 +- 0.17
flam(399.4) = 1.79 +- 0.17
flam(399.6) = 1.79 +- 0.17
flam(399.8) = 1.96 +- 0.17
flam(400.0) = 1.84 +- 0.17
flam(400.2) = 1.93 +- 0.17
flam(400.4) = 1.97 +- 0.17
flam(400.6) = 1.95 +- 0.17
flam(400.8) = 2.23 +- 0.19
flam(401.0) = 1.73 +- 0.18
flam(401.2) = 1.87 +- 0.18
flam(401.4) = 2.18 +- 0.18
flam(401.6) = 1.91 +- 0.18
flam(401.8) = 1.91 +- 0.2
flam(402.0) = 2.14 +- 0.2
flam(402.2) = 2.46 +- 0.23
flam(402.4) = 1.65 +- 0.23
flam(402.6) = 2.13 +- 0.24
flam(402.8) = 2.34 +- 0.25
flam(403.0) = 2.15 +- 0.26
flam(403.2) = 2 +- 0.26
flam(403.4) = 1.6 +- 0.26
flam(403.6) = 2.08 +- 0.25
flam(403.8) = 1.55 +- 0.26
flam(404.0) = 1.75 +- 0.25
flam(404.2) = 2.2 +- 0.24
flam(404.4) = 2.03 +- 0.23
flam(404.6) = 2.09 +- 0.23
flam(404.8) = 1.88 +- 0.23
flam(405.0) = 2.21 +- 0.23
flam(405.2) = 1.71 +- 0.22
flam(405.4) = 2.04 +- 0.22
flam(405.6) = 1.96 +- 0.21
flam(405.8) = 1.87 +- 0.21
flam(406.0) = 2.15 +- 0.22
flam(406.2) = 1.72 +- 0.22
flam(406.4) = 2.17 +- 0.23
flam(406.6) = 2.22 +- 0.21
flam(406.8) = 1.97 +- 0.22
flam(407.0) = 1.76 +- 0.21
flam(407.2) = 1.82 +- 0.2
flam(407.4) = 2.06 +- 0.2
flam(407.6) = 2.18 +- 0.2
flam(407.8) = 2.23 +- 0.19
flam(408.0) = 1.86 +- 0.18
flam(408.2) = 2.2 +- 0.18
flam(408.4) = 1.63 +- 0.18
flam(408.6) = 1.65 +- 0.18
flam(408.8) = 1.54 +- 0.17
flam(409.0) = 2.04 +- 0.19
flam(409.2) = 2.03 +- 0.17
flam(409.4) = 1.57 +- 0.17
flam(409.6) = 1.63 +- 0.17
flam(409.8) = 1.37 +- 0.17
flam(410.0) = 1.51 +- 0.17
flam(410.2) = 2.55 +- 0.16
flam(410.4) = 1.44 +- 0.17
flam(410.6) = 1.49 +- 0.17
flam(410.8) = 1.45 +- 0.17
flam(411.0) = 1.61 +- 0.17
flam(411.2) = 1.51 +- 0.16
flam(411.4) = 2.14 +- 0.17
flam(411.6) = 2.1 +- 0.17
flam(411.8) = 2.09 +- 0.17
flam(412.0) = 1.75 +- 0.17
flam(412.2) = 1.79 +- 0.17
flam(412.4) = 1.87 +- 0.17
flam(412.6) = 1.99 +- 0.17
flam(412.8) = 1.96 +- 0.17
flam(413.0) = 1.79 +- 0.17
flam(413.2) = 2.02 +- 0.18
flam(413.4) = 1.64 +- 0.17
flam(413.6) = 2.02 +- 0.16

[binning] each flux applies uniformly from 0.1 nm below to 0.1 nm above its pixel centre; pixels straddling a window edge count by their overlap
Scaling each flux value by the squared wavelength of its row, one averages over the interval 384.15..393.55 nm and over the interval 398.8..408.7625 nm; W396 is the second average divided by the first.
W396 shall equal 1.21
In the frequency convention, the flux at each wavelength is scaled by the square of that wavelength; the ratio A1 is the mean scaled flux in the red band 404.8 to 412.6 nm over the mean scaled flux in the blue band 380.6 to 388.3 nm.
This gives 1.22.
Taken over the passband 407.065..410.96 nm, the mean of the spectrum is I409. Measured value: 1.8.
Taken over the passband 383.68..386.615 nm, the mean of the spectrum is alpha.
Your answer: 1.71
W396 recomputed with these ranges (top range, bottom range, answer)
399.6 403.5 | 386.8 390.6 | 1.28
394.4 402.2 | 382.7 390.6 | 1.13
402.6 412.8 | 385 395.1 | 1.18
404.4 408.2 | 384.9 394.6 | 1.24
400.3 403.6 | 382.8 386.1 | 1.36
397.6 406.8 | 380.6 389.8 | 1.26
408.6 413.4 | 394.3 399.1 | 1.16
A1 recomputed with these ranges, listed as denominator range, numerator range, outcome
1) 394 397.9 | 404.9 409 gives 1.27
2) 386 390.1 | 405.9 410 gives 1.22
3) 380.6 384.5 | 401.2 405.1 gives 1.37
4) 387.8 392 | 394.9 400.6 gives 1.03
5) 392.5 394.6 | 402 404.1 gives 1.30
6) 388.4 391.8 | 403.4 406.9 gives 1.23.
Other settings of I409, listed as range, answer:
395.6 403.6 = 1.81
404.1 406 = 2.01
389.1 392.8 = 1.79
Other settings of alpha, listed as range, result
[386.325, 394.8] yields 1.73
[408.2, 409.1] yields 1.77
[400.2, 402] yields 1.98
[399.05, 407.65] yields 1.97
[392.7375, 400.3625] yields 1.67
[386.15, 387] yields 2.09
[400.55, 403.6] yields 2.02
